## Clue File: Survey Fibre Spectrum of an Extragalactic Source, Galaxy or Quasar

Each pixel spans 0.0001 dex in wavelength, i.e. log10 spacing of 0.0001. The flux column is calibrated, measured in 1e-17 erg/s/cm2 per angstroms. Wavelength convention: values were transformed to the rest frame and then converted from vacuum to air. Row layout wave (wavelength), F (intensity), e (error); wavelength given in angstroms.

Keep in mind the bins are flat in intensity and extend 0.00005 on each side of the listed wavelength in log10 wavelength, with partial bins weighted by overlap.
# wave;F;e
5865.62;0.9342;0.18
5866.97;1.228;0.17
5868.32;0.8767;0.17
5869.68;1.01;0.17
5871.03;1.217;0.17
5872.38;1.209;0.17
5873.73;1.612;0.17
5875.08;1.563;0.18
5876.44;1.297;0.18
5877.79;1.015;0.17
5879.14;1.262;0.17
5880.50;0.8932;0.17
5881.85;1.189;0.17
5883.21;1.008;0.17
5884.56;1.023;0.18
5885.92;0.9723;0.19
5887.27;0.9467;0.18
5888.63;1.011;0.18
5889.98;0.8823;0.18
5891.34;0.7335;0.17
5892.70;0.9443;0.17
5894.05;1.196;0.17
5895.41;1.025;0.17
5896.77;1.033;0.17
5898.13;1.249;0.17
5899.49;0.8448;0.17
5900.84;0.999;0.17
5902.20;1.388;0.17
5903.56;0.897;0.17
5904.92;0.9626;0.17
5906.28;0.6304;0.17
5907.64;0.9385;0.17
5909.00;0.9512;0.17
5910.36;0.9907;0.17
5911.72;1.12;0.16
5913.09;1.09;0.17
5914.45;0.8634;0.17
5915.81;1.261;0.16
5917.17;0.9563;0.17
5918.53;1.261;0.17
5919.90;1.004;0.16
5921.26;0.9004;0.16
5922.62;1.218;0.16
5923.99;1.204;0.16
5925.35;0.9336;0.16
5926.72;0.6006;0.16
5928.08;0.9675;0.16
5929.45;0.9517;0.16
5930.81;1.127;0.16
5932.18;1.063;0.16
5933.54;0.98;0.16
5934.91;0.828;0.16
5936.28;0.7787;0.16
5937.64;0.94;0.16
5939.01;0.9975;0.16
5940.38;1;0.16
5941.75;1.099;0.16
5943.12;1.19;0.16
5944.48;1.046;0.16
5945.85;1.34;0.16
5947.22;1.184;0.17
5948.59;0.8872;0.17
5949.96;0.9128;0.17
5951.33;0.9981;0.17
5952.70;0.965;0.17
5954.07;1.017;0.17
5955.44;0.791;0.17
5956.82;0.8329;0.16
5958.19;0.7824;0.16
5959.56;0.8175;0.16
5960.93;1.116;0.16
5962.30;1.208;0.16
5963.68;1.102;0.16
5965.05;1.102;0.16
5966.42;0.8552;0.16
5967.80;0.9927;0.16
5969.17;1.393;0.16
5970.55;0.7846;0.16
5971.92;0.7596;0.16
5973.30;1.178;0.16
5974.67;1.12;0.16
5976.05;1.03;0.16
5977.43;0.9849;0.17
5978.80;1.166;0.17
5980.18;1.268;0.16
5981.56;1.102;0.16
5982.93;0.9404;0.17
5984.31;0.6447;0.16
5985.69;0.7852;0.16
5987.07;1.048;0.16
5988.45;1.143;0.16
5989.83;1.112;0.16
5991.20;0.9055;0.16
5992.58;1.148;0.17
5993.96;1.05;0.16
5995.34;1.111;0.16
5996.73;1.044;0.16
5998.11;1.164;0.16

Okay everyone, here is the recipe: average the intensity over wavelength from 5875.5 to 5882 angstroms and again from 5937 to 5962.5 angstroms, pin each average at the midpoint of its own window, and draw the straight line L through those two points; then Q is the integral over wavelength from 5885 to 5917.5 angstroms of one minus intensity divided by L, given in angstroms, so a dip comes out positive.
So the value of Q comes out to 3.0 angstroms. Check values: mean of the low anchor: 1.14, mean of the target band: 0.996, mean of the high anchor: 1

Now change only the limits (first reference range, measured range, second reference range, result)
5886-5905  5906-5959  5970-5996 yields 1.0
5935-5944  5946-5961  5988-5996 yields 1.0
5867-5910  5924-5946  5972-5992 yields 1.1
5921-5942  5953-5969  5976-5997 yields 0.4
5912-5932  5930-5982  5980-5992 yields -0.8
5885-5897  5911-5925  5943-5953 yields -1.0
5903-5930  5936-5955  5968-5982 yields 0.0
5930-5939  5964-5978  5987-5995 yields 0.1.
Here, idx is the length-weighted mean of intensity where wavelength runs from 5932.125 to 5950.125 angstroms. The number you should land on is 1.02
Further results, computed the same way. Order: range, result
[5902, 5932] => 1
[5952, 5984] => 1.01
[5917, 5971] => 1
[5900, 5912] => 0.981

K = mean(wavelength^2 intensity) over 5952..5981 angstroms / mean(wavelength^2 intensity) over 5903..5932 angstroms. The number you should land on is 1.04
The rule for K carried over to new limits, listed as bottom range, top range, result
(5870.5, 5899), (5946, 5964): 0.91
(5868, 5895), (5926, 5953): 0.93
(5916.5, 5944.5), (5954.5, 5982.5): 1.03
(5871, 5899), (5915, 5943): 0.93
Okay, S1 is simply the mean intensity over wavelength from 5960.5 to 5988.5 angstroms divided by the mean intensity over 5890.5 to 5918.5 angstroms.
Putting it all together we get 1.02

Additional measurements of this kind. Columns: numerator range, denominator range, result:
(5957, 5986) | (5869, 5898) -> 0.91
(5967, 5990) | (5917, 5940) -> 1.04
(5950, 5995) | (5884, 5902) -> 1.00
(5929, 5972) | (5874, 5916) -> 0.96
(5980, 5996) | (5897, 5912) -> 1.02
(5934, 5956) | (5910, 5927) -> 0.96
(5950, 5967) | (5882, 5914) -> 0.97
